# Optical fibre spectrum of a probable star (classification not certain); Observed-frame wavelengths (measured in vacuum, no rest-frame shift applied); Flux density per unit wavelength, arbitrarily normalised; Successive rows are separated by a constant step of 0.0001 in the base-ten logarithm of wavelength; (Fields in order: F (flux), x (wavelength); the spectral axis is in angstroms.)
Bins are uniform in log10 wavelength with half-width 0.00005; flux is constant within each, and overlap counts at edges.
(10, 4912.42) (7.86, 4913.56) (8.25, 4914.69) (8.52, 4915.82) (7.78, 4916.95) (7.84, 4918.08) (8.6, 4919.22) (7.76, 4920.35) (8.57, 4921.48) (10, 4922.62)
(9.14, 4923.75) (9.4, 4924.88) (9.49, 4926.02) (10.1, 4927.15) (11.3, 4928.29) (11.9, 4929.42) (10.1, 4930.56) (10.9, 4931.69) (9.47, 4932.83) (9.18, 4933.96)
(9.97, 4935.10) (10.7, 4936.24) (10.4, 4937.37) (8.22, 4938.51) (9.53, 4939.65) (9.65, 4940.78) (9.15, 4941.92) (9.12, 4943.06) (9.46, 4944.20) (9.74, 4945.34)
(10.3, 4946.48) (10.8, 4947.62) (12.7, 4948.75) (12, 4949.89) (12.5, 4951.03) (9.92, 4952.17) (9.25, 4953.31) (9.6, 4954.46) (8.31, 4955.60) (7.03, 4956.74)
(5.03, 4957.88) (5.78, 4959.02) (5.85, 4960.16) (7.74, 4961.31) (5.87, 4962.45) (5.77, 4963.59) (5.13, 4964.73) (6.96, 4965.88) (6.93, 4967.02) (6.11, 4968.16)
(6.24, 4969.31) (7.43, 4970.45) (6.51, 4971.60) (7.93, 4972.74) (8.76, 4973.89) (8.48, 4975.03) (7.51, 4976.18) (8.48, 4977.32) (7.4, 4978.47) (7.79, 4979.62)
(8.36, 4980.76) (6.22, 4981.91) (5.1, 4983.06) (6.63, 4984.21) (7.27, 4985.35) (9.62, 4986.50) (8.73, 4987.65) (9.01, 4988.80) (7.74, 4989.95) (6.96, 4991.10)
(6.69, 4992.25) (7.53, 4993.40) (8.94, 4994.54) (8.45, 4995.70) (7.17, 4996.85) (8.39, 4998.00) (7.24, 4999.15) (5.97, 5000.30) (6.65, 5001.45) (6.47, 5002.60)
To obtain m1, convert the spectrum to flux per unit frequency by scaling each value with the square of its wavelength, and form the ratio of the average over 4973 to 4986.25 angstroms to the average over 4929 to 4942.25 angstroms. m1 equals 0.77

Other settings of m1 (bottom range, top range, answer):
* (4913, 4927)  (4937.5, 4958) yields 1.13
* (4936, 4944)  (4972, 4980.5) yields 0.86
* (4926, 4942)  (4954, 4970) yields 0.66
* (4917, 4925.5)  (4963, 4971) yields 0.75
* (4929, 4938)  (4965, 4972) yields 0.65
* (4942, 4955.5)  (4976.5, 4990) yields 0.75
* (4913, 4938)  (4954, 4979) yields 0.76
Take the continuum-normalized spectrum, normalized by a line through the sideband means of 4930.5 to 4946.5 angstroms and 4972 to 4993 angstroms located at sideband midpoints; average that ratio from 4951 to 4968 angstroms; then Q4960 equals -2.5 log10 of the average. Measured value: 0.21 mag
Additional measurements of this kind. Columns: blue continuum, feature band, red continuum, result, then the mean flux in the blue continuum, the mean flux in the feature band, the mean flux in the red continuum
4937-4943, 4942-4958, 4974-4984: -0.110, 9.33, 9.81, 7.45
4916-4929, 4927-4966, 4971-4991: -0.070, 9.11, 9.14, 7.72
